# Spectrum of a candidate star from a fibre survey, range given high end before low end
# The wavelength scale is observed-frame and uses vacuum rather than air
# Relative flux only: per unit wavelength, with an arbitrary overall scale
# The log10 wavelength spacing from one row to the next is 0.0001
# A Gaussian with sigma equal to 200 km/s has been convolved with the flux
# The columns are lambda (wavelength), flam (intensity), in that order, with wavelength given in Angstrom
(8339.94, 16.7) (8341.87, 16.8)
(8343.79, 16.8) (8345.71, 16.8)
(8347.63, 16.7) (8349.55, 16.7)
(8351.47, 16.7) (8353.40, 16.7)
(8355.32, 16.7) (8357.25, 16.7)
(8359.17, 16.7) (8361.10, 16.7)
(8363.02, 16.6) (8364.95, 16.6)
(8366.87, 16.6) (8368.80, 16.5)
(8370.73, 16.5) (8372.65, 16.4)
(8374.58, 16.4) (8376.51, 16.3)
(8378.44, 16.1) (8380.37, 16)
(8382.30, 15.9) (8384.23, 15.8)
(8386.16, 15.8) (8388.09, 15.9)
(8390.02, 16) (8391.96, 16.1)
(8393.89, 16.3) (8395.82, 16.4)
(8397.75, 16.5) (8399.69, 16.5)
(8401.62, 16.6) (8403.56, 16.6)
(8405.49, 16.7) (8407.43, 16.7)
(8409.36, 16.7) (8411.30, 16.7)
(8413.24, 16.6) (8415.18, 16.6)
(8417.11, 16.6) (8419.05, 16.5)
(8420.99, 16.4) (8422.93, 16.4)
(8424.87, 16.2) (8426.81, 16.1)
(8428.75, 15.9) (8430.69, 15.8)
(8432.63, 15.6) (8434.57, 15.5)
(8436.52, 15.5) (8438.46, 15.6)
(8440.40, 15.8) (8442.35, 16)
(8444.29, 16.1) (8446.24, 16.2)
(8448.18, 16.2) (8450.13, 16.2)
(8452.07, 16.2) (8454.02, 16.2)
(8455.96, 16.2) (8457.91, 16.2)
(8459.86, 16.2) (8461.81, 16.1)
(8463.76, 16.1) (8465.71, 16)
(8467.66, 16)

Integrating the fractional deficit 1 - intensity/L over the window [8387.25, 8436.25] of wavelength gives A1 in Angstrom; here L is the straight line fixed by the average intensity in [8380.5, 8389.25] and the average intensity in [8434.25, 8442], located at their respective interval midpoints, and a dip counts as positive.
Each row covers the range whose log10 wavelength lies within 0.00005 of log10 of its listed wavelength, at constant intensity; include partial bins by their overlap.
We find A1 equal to -1.7 Angstrom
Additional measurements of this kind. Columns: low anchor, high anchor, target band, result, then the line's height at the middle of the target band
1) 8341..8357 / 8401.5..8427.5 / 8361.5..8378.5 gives 0.2 Angstrom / 16.7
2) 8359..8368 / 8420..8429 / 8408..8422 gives -0.3 Angstrom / 16.3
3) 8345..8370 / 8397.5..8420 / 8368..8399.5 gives 0.9 Angstrom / 16.6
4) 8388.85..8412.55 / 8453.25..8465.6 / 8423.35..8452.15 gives 0.6 Angstrom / 16.3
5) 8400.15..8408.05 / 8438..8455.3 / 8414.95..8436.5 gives 0.3 Angstrom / 16.4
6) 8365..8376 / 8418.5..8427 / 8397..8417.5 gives -0.3 Angstrom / 16.4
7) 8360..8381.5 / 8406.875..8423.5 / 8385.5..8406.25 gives 0.3 Angstrom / 16.5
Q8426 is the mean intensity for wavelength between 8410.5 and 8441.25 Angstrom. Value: 16.1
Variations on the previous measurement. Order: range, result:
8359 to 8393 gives 16.3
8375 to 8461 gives 16.2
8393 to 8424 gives 16.6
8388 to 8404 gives 16.3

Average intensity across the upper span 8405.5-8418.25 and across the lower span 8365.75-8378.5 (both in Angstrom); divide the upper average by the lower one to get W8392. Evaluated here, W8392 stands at 1.01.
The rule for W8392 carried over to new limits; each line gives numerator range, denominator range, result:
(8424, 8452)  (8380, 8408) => 0.98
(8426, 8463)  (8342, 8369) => 0.96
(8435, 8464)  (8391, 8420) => 0.97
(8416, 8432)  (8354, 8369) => 0.98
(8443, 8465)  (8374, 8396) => 1.01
